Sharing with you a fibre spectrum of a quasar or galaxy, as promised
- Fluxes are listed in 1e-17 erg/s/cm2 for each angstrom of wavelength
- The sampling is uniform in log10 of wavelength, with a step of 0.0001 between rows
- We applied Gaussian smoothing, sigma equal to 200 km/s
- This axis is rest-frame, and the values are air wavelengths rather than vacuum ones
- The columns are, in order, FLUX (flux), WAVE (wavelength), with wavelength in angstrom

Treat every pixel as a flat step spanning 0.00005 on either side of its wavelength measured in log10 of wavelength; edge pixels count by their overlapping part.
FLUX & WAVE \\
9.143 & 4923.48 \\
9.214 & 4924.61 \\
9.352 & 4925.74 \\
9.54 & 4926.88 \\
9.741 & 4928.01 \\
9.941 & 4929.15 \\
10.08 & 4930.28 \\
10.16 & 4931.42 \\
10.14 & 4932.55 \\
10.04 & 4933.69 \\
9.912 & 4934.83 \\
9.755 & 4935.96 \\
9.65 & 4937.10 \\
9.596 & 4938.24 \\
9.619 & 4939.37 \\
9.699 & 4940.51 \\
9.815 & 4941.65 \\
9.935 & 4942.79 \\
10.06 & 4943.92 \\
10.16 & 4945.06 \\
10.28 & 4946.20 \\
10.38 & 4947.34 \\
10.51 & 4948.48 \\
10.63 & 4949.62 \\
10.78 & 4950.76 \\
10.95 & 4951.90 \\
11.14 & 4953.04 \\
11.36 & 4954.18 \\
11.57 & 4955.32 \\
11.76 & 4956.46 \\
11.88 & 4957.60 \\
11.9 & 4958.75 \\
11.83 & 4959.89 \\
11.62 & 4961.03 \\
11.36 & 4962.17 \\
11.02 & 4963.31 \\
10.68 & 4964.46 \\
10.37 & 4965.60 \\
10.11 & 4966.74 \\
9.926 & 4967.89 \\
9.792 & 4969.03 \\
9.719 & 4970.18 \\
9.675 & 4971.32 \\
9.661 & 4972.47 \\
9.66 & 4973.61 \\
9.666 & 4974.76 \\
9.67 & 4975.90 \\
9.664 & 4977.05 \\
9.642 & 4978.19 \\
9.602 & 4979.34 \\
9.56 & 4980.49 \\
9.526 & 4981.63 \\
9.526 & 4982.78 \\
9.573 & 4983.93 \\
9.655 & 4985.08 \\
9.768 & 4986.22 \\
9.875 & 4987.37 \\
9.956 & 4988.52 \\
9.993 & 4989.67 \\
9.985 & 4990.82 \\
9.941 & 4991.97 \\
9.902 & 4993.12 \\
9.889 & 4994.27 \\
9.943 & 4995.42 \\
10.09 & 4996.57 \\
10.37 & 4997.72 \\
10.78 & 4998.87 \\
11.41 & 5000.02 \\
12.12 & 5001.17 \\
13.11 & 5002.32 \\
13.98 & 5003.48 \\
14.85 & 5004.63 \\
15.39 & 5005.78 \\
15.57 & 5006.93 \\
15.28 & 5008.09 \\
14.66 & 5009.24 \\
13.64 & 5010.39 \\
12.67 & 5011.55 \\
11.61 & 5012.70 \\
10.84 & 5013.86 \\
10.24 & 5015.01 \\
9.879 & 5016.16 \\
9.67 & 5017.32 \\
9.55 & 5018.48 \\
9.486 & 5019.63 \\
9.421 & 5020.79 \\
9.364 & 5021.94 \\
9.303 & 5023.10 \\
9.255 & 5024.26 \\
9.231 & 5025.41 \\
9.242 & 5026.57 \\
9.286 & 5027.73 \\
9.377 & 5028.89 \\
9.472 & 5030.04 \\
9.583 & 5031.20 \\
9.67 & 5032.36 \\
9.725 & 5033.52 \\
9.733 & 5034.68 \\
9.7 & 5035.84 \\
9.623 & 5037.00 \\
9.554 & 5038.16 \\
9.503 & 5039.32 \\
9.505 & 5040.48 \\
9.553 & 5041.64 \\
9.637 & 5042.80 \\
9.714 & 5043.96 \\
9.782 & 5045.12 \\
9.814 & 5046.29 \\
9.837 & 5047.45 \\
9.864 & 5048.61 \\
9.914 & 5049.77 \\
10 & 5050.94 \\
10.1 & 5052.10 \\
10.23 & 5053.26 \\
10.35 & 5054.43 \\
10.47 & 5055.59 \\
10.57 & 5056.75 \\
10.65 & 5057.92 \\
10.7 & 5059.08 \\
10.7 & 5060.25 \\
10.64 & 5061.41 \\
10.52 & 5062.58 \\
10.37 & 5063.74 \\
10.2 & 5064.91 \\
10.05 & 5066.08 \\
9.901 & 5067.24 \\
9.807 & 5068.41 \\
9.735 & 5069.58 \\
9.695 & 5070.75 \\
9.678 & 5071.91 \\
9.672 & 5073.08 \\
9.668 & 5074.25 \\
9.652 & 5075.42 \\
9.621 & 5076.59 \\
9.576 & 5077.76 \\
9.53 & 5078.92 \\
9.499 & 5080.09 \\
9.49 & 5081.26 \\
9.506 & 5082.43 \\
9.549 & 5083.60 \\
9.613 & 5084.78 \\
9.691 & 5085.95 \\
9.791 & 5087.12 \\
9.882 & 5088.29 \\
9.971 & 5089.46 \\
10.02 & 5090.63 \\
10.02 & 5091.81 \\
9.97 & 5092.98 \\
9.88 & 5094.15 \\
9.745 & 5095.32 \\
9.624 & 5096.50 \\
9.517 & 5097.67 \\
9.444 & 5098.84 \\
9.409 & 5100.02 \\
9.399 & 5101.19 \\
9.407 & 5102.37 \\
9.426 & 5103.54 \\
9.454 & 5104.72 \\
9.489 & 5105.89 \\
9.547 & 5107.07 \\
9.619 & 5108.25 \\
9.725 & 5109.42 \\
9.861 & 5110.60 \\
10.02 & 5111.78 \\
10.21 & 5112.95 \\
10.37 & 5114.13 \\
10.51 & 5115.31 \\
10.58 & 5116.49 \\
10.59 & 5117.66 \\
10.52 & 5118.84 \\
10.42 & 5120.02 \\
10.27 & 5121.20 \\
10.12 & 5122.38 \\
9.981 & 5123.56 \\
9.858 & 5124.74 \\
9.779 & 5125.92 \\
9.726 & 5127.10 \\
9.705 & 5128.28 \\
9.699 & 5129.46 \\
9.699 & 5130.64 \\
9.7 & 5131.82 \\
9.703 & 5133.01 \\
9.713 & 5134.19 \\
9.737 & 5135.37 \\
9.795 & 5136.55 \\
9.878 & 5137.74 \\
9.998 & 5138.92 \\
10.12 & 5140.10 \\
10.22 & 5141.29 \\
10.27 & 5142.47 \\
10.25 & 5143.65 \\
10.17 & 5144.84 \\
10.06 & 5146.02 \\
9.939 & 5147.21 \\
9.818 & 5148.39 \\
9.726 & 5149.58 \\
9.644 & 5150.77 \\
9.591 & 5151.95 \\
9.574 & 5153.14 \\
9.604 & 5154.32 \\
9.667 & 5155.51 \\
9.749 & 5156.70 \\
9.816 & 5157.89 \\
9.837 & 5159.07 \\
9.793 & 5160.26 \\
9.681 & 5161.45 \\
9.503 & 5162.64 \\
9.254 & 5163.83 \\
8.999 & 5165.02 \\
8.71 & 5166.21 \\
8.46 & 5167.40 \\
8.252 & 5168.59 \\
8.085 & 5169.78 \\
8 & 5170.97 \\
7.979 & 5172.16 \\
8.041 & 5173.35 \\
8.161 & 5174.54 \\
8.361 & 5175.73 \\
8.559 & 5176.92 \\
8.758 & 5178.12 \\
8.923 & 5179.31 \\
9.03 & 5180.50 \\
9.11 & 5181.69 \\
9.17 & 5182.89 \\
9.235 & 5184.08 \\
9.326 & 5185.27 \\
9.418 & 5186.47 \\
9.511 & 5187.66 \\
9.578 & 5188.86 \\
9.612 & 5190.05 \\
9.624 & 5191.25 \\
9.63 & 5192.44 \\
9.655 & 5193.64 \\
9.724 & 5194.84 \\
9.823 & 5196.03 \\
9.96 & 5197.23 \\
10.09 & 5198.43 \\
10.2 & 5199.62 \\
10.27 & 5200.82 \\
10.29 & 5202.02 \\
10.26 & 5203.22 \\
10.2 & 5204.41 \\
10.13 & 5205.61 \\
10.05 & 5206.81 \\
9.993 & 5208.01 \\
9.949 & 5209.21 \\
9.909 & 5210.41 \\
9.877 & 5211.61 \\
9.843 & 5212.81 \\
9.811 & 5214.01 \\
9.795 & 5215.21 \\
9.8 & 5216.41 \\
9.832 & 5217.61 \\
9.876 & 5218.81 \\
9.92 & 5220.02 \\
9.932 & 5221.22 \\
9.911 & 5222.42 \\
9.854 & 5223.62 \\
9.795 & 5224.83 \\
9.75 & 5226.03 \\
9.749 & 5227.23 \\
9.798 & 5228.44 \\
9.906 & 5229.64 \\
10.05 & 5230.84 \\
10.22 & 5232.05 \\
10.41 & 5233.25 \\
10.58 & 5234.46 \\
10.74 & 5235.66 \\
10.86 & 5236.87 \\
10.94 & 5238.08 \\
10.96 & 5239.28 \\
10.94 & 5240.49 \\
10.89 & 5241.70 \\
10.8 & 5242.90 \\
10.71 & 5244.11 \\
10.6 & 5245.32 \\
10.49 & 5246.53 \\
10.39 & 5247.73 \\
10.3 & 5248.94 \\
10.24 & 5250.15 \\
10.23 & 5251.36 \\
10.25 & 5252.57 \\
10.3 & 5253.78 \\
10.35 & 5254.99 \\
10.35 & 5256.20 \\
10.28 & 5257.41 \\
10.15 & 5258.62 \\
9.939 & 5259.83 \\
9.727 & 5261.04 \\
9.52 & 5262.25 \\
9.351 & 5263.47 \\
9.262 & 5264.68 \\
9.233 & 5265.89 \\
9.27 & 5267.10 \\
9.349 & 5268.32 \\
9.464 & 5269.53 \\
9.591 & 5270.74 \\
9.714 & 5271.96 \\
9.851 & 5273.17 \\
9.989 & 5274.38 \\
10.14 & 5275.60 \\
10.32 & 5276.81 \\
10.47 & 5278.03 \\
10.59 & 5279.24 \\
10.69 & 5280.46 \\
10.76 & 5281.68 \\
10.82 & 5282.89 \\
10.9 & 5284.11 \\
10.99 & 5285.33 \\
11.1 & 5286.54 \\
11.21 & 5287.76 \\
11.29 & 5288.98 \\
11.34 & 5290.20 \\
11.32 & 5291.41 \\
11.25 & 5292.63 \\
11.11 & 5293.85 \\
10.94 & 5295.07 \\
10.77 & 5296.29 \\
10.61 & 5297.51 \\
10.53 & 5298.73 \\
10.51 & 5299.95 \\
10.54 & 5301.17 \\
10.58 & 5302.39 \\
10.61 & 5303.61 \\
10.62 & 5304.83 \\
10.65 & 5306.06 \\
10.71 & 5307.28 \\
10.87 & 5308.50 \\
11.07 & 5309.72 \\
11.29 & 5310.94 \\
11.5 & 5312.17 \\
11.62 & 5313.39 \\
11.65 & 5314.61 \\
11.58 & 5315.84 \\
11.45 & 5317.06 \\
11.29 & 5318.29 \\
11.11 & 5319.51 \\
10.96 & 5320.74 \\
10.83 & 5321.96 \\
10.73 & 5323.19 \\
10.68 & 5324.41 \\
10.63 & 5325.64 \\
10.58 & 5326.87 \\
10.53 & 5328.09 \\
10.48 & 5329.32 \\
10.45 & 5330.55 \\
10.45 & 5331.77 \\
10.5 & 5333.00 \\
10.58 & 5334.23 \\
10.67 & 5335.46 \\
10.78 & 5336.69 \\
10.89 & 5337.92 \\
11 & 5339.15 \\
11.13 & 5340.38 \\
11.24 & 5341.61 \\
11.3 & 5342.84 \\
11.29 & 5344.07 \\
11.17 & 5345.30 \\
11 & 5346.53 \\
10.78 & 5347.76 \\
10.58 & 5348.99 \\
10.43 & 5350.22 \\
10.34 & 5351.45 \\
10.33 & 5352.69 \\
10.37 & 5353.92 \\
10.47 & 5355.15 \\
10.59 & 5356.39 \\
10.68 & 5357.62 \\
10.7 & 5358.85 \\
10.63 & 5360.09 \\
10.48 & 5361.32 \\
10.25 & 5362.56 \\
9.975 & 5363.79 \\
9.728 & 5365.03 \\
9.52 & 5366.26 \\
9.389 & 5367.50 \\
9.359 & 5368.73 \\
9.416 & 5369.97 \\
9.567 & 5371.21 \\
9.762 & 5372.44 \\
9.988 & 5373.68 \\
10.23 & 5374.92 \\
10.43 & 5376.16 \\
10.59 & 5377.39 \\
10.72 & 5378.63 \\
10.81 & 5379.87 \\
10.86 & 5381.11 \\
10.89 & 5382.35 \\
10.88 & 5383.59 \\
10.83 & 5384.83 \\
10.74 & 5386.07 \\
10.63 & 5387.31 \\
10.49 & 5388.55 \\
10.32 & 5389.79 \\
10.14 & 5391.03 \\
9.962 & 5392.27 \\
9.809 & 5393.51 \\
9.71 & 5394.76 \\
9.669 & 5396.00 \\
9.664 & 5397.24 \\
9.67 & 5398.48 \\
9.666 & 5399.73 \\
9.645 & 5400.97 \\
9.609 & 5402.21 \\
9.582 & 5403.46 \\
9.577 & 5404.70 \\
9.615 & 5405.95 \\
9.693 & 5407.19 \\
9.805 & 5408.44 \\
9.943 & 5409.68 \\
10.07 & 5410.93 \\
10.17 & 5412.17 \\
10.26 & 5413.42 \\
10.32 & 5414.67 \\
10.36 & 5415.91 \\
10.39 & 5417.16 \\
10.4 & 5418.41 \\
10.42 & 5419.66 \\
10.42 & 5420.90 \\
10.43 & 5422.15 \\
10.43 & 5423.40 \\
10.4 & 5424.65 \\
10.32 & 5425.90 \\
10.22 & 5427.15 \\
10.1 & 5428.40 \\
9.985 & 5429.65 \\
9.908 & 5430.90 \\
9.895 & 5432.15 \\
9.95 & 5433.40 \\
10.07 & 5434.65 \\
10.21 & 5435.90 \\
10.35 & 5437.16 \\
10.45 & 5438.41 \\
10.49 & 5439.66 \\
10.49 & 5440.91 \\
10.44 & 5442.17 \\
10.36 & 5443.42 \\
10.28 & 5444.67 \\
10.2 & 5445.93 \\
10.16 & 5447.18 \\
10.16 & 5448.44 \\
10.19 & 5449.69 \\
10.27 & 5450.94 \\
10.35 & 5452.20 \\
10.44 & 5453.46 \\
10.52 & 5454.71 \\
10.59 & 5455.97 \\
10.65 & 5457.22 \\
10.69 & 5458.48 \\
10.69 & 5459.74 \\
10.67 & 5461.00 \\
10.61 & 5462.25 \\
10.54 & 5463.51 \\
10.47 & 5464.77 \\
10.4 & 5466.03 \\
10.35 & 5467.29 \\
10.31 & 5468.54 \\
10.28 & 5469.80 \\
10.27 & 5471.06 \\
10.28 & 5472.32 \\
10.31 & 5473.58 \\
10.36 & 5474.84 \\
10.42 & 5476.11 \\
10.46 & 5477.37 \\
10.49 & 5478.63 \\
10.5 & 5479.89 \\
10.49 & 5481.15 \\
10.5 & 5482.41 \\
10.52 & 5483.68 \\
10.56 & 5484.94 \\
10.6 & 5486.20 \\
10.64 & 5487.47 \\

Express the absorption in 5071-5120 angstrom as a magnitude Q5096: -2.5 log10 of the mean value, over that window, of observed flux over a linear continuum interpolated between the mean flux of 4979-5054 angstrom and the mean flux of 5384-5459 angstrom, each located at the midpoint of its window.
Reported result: 0.07 mag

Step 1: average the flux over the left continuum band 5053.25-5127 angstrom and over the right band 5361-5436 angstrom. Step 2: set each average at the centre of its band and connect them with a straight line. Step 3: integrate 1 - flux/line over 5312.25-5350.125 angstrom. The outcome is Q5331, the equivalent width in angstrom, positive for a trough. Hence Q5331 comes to -3.27 angstrom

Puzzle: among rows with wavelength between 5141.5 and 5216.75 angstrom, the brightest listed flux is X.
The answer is 10.29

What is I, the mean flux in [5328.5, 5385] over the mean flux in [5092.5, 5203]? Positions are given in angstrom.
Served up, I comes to 1.09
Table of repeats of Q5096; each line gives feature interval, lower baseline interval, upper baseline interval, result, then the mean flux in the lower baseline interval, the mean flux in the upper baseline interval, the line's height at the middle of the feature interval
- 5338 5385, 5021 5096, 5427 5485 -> -0.03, 9.81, 10.4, 10.2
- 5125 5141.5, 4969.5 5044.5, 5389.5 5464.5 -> 0.06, 10.4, 10.2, 10.4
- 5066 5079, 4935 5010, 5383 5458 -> 0.10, 10.8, 10.2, 10.6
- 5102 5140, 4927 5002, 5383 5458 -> 0.03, 10.3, 10.2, 10.2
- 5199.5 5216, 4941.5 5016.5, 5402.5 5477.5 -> 0.06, 10.9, 10.3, 10.6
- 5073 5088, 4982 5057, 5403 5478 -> 0.09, 10.5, 10.3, 10.5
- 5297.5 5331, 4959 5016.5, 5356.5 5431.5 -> -0.06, 11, 10.1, 10.3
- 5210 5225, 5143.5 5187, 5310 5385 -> -0.03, 9.18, 10.6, 9.6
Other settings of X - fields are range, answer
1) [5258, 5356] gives 11.65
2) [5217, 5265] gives 10.96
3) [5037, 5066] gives 10.7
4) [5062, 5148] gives 10.59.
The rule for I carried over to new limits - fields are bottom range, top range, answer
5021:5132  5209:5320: 1.06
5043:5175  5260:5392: 1.08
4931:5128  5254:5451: 1.02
